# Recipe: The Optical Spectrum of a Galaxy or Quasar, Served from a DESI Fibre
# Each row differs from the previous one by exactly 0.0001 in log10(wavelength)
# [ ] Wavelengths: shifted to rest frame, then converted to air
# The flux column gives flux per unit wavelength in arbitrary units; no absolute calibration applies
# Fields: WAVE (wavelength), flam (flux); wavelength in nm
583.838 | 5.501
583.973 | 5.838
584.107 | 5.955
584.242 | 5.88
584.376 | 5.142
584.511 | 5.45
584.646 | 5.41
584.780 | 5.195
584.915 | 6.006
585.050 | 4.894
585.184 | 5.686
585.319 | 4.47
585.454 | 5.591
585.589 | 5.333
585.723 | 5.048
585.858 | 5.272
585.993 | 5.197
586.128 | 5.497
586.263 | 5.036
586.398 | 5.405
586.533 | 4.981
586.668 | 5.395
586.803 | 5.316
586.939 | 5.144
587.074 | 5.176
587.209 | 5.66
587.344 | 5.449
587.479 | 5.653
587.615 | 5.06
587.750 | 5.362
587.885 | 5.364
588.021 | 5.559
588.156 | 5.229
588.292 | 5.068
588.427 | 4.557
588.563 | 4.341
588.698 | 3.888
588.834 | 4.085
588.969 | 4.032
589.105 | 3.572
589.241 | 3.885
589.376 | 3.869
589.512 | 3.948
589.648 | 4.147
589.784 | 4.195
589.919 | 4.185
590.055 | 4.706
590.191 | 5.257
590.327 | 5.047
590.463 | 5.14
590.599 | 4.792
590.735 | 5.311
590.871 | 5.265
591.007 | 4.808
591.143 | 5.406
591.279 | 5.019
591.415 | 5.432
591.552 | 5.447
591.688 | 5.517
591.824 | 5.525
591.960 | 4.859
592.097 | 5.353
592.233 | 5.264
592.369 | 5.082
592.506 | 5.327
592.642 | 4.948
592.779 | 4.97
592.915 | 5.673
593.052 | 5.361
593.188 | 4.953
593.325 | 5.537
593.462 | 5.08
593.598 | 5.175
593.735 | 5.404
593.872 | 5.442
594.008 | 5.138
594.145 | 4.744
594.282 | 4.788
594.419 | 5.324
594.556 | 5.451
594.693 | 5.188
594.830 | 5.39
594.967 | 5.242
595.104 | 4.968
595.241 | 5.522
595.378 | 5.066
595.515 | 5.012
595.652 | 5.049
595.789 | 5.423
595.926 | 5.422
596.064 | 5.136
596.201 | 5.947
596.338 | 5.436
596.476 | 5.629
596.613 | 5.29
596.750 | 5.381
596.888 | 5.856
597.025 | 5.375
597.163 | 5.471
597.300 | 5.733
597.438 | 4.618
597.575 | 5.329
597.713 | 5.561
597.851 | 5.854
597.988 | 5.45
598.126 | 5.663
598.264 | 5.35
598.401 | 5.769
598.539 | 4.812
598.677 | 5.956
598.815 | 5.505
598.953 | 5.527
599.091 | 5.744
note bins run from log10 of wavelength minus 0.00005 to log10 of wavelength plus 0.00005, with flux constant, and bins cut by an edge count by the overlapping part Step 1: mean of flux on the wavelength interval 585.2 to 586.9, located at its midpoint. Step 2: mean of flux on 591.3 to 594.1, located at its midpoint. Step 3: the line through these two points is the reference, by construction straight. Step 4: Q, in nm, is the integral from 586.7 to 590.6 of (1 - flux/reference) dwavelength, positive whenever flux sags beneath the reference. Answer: 0.36 nm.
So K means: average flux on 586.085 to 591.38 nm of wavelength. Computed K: 4.87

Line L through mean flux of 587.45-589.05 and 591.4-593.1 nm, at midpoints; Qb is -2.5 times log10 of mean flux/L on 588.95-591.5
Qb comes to 0.09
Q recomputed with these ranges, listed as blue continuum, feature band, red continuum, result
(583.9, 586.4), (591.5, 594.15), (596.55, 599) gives 0.09 nm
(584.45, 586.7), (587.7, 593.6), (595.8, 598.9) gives 0.52 nm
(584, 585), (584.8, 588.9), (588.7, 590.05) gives -0.29 nm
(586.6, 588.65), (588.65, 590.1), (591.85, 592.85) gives 0.32 nm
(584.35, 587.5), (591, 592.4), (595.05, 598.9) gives 0.02 nm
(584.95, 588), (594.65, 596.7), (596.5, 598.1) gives 0.04 nm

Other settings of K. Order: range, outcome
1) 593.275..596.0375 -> 5.21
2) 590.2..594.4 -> 5.2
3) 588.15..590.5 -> 4.37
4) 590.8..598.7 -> 5.31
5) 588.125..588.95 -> 4.47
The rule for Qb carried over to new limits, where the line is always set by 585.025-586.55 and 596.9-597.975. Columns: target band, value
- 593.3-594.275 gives 0.04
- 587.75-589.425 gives 0.17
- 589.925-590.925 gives 0.06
